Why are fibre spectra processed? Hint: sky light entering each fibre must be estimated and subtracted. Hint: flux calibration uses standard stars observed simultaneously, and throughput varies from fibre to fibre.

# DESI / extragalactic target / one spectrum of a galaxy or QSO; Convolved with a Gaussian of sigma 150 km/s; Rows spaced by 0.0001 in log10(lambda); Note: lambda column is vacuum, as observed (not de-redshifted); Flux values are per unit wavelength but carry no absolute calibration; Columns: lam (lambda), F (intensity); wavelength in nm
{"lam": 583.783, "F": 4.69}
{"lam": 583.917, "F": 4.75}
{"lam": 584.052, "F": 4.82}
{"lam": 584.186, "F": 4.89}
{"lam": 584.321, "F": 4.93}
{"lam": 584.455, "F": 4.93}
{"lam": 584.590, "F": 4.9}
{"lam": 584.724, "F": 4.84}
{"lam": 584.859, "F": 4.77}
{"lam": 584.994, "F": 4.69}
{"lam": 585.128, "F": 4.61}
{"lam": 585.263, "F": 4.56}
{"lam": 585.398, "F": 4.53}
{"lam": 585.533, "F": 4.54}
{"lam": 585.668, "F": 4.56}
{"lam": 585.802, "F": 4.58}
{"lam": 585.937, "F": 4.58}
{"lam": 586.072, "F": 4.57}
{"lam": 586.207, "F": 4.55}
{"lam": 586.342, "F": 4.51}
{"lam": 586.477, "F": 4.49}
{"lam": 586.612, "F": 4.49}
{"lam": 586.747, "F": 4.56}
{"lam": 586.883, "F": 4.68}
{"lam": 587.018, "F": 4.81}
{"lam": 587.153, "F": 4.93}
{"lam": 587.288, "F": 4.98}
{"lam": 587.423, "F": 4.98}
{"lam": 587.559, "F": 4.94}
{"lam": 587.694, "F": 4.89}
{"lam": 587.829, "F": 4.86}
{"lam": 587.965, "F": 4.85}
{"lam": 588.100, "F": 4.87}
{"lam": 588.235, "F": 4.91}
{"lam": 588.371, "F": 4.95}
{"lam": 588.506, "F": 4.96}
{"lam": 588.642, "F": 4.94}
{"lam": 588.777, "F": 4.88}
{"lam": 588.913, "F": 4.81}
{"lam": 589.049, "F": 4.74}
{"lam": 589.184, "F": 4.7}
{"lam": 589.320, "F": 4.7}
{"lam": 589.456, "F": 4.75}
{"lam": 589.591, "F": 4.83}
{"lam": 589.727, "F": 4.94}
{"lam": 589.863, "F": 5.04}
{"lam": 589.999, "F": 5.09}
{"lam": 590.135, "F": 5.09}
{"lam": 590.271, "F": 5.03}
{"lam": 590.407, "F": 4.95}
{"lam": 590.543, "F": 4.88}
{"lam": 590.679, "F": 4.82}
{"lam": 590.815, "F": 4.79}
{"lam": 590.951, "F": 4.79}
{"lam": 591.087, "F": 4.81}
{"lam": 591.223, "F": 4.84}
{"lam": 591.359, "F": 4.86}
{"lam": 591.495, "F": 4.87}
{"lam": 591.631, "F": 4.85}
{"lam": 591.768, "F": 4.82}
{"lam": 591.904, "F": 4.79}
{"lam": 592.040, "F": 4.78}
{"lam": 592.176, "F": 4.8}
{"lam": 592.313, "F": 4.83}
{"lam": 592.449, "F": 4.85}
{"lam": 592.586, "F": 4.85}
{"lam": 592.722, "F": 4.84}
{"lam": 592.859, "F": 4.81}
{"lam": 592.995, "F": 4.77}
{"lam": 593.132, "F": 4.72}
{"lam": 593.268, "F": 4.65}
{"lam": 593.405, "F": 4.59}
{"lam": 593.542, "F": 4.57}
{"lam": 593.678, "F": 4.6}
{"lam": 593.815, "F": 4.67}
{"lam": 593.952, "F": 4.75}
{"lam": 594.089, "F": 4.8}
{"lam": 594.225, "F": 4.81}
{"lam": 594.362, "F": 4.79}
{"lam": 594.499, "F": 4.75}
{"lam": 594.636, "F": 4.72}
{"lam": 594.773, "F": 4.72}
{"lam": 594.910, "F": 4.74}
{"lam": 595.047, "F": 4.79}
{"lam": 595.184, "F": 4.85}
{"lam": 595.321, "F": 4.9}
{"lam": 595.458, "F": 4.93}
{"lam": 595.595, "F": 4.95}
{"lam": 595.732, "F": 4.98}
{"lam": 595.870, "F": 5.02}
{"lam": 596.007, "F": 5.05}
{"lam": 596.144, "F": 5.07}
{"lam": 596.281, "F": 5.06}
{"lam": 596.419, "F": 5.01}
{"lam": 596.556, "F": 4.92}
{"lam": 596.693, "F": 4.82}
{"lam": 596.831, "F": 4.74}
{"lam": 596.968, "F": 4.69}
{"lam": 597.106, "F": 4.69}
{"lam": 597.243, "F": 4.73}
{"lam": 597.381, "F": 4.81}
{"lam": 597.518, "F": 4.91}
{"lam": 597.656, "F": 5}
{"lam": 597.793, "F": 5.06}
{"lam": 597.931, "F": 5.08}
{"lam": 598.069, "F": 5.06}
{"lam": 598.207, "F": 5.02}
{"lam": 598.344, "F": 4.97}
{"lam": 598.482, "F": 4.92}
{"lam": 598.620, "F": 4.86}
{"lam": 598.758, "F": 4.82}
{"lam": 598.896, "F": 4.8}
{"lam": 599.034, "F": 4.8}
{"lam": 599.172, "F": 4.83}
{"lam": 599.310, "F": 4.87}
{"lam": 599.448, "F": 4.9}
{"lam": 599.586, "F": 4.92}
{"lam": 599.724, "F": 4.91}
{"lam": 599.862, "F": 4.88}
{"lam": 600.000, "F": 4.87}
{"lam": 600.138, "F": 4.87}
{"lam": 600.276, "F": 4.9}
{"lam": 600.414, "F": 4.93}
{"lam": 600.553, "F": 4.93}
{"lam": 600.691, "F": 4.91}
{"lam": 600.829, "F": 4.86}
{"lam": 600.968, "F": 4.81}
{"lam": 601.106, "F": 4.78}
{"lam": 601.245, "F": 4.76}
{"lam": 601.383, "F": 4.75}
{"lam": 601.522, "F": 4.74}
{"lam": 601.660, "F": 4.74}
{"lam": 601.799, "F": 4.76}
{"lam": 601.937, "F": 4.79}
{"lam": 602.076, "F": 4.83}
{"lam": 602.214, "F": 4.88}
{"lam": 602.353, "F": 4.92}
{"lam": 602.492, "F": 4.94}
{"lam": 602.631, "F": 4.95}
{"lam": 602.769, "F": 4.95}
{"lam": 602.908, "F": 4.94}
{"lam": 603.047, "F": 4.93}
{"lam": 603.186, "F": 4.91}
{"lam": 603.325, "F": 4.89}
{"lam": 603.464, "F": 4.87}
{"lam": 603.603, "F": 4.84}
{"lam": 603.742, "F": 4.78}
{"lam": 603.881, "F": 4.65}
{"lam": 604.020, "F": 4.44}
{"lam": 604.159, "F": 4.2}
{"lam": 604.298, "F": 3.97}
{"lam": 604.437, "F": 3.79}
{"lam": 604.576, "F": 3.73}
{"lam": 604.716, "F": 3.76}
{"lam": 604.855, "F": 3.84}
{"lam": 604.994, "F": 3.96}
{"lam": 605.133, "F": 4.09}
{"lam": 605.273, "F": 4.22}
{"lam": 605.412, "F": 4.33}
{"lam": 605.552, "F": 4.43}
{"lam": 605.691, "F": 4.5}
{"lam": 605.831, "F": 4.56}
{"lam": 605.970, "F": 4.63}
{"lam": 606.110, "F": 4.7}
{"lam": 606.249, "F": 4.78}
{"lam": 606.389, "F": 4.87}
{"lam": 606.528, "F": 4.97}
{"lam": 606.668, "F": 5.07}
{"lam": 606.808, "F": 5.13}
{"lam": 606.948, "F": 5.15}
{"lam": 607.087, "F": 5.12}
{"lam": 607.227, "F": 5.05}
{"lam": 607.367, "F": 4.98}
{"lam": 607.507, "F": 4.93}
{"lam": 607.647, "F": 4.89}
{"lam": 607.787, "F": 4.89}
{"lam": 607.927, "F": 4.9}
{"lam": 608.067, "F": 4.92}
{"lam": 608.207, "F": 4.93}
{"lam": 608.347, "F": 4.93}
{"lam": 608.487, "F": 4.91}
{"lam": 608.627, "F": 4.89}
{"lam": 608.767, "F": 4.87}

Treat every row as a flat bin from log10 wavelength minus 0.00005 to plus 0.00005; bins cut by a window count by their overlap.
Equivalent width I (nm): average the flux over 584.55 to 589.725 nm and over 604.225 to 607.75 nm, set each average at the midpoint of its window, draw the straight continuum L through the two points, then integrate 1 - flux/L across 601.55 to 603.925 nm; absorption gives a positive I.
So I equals -0.15 nm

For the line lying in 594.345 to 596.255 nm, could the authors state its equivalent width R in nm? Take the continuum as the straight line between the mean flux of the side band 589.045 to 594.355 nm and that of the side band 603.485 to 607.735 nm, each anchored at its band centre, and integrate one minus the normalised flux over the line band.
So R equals -0.055 nm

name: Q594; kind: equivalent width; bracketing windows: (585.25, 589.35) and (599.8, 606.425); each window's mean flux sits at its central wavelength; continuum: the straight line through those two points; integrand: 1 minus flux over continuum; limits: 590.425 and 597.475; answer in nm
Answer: -0.18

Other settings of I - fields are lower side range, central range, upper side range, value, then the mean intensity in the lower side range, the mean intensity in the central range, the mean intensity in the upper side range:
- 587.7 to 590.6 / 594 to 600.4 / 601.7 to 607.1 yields -0.19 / 4.89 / 4.88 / 4.61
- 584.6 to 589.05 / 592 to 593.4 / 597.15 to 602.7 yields 0.01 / 4.74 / 4.78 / 4.88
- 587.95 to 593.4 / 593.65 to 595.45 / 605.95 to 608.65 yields 0.04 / 4.85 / 4.77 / 4.94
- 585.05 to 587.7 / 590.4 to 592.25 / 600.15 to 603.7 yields -0.04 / 4.66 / 4.83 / 4.86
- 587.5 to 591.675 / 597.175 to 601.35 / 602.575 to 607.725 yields -0.16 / 4.88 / 4.89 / 4.62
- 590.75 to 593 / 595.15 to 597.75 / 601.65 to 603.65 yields -0.03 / 4.82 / 4.9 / 4.88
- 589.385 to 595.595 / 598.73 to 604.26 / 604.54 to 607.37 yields -0.20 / 4.82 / 4.82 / 4.57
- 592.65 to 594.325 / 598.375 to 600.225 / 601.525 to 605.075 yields -0.09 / 4.72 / 4.87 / 4.57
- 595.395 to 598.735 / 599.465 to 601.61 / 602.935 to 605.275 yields -0.10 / 4.93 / 4.86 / 4.36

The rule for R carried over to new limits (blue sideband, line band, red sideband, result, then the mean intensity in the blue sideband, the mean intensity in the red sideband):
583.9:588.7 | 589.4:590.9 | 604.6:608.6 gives -0.06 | 4.76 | 4.69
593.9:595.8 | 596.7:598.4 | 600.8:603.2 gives -0.02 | 4.82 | 4.84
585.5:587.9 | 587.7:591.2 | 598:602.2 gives -0.11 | 4.7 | 4.86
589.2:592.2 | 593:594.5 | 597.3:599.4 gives 0.06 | 4.87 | 4.92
